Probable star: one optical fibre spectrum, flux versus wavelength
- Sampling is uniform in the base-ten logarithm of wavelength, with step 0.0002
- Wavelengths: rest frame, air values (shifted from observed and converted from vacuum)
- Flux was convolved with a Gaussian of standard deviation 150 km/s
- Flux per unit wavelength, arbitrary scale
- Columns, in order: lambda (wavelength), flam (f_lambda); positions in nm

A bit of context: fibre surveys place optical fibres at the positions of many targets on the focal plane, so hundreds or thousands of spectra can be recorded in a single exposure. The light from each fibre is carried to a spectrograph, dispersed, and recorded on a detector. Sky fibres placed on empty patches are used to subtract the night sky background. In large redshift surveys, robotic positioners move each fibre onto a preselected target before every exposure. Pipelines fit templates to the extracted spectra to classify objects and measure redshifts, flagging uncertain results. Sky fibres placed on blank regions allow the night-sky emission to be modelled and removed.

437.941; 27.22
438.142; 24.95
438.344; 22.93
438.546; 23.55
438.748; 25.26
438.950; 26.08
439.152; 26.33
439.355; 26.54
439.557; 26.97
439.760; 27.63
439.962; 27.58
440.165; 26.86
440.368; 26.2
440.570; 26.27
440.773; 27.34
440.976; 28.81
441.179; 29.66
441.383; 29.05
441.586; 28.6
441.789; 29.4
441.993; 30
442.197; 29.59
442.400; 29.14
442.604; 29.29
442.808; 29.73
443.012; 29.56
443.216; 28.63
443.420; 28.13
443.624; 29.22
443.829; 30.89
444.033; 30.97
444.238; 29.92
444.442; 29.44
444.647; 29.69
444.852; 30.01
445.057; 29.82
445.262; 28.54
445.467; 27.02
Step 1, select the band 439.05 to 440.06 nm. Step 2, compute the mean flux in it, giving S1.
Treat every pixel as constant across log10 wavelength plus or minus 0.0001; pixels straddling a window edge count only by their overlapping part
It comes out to 27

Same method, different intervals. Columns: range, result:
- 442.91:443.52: 28.8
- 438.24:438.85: 23.9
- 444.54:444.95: 29.8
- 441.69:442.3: 29.7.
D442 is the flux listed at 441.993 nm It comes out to 30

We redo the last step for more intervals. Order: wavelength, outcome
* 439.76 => 27.63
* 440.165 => 26.86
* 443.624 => 29.22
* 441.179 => 29.66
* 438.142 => 24.95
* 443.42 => 28.13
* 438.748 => 25.26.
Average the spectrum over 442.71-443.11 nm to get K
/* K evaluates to 29.6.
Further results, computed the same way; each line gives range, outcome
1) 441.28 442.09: 29.2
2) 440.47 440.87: 26.8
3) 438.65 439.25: 25.9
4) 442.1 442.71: 29.4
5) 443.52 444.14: 30.3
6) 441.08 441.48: 29.3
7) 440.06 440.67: 26.5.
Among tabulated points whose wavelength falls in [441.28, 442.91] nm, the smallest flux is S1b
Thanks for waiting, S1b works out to 28.6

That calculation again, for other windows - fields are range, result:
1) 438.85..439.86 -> 26.08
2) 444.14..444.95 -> 29.44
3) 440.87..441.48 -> 28.81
